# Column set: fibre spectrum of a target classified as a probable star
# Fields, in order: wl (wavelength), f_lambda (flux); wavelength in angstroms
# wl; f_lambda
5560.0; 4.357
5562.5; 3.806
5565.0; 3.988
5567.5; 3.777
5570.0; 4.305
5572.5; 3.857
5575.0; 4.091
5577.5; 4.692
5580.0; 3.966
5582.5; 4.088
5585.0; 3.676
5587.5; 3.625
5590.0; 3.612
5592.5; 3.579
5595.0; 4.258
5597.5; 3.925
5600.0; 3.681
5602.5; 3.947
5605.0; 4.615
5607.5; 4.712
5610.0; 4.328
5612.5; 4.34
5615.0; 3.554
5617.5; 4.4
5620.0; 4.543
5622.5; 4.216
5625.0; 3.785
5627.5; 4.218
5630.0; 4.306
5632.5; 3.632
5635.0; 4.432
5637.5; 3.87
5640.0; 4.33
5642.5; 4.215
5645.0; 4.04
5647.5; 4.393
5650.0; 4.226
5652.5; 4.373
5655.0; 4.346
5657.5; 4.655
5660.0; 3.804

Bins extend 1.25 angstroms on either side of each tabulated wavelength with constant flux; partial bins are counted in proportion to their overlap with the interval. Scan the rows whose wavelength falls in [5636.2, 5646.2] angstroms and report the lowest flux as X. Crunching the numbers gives 3.87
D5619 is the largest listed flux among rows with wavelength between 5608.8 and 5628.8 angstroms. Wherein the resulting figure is 4.543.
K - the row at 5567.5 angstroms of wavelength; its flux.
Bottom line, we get 3.777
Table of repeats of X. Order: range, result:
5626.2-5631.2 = 4.218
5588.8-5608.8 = 3.579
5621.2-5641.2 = 3.632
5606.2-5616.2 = 3.554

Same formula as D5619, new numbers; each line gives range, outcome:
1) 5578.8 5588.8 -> 4.088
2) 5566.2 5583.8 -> 4.692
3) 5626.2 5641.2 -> 4.432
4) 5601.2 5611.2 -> 4.712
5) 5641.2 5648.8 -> 4.393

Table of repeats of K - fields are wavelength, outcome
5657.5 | 4.655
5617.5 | 4.4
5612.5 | 4.34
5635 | 4.432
